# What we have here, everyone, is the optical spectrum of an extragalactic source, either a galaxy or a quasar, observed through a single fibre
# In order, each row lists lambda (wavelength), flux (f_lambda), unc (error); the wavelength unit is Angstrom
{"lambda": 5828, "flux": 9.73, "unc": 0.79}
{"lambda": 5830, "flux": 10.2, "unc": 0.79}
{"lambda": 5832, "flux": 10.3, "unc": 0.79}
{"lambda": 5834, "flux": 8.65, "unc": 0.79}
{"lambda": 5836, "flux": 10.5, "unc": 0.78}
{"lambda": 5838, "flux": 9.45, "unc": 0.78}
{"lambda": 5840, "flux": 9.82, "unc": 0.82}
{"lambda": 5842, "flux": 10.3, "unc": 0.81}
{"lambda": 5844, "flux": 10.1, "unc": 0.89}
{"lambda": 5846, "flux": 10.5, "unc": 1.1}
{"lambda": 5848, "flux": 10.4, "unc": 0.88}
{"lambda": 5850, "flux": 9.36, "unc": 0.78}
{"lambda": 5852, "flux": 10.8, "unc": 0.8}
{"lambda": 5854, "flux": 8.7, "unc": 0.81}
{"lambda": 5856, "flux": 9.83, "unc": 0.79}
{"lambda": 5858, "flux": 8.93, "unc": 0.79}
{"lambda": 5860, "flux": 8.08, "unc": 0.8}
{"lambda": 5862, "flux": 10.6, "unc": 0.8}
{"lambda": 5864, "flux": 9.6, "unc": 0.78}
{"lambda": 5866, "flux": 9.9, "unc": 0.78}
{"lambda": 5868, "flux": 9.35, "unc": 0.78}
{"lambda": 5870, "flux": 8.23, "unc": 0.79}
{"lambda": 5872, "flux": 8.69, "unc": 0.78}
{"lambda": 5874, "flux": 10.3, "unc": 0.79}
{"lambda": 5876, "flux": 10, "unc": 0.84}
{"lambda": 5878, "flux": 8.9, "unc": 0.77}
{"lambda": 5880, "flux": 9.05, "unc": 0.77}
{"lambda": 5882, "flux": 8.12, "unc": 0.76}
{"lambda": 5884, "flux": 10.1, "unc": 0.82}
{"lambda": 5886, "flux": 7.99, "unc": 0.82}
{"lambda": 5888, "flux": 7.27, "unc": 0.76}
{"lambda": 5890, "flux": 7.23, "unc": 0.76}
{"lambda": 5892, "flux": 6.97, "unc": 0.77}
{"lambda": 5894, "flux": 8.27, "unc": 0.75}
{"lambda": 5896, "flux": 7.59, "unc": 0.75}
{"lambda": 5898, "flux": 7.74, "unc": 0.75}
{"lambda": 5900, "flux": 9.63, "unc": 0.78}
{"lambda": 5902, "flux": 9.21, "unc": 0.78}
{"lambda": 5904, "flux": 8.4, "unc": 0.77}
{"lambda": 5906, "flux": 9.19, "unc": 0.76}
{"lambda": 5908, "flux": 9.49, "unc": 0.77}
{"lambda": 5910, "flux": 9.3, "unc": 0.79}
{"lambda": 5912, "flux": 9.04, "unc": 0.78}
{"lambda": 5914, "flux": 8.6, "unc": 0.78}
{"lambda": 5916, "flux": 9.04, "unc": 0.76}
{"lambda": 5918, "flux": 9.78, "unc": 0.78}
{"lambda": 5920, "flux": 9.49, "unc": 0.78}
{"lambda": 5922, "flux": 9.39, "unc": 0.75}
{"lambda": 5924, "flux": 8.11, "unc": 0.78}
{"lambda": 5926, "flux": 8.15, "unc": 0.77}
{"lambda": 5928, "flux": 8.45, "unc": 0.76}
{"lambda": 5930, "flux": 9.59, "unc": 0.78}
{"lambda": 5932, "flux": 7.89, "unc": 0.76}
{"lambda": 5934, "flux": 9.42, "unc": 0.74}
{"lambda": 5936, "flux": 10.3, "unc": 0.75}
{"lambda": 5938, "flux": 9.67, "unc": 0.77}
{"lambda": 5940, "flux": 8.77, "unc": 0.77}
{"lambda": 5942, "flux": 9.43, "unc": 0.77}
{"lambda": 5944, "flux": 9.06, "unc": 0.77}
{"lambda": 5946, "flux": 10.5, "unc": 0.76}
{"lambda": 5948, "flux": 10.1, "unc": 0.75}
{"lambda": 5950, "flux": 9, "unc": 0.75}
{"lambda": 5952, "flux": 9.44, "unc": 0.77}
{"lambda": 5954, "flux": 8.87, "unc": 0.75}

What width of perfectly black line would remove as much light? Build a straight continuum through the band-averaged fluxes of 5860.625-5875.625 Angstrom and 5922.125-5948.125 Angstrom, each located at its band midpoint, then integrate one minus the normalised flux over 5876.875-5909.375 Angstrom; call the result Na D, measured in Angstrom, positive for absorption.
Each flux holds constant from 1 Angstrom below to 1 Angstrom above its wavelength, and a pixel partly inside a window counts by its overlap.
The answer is 3.2 Angstrom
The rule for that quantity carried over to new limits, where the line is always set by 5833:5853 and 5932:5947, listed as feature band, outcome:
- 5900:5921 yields 0.99 Angstrom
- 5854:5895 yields 4.00 Angstrom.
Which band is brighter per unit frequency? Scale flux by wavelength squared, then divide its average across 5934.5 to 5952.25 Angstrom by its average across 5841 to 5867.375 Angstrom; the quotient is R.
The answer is 1.01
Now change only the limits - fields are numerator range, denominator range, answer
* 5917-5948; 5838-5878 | 0.98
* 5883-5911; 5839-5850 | 0.85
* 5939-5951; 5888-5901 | 1.23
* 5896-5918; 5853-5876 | 0.97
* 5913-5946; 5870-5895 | 1.08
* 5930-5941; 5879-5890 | 1.12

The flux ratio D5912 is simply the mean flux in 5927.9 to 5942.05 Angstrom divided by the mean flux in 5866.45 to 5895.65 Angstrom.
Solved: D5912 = 1.07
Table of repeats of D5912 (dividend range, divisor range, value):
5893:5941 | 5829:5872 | 0.92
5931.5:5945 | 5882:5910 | 1.10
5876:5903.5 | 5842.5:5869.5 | 0.86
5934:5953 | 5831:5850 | 0.96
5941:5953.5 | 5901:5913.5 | 1.05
